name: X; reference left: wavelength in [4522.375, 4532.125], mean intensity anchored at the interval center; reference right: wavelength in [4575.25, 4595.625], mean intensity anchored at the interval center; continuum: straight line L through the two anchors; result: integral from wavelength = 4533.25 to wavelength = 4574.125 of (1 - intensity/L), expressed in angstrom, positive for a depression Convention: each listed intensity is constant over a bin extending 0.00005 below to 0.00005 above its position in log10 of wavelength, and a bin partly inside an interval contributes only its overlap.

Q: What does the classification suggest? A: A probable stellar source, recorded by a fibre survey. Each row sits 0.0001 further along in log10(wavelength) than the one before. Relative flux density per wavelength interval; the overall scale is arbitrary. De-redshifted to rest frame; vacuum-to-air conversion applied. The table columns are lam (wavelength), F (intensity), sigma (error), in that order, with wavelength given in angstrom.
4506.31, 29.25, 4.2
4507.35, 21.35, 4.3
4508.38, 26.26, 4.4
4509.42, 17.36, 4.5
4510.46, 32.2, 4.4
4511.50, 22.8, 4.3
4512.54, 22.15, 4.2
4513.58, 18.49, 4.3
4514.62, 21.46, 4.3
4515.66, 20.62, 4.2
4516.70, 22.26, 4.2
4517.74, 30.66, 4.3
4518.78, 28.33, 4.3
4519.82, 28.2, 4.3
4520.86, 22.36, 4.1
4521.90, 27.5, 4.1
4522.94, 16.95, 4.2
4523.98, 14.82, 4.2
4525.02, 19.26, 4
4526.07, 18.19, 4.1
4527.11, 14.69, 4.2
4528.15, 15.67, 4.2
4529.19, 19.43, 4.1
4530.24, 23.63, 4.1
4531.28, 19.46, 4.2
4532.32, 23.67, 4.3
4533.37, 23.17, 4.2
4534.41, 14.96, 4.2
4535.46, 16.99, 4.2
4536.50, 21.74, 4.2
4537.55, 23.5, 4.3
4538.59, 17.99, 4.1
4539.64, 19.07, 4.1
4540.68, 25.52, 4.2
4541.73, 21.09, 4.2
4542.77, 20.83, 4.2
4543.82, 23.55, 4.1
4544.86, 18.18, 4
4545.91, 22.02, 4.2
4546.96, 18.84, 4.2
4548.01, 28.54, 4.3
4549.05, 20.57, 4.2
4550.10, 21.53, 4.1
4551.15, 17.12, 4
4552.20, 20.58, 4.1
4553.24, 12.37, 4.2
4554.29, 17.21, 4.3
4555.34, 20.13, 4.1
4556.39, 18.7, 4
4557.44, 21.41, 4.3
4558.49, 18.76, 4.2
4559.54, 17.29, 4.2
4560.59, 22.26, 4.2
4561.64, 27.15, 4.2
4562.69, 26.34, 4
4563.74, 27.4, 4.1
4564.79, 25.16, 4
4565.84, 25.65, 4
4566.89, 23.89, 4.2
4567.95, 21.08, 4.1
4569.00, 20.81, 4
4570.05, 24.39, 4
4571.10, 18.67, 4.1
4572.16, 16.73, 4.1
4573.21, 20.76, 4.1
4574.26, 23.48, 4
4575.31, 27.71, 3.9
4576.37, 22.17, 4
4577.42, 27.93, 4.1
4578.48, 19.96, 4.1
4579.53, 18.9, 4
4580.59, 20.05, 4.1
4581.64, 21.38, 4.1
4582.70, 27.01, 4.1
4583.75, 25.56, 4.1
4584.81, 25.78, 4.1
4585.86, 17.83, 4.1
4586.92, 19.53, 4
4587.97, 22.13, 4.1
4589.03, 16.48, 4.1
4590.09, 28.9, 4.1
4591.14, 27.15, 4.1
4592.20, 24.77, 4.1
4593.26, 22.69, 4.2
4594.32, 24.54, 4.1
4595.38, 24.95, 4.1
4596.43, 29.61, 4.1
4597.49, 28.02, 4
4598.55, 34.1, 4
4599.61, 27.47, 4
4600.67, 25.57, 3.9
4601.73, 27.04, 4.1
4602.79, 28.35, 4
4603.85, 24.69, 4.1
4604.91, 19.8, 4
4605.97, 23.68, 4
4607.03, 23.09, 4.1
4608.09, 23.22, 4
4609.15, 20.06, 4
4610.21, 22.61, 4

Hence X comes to -1.2 angstrom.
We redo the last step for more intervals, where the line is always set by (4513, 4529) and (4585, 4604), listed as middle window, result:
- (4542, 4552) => 0.6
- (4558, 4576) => 0.7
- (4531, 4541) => 0.7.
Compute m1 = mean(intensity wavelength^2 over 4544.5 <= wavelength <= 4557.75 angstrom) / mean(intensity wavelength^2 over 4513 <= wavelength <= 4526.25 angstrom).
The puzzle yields 0.90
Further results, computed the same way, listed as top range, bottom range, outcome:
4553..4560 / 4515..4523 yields 0.74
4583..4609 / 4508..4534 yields 1.17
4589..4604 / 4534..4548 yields 1.32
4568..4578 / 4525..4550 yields 1.11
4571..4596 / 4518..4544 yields 1.12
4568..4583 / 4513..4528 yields 1.05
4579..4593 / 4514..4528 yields 1.08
